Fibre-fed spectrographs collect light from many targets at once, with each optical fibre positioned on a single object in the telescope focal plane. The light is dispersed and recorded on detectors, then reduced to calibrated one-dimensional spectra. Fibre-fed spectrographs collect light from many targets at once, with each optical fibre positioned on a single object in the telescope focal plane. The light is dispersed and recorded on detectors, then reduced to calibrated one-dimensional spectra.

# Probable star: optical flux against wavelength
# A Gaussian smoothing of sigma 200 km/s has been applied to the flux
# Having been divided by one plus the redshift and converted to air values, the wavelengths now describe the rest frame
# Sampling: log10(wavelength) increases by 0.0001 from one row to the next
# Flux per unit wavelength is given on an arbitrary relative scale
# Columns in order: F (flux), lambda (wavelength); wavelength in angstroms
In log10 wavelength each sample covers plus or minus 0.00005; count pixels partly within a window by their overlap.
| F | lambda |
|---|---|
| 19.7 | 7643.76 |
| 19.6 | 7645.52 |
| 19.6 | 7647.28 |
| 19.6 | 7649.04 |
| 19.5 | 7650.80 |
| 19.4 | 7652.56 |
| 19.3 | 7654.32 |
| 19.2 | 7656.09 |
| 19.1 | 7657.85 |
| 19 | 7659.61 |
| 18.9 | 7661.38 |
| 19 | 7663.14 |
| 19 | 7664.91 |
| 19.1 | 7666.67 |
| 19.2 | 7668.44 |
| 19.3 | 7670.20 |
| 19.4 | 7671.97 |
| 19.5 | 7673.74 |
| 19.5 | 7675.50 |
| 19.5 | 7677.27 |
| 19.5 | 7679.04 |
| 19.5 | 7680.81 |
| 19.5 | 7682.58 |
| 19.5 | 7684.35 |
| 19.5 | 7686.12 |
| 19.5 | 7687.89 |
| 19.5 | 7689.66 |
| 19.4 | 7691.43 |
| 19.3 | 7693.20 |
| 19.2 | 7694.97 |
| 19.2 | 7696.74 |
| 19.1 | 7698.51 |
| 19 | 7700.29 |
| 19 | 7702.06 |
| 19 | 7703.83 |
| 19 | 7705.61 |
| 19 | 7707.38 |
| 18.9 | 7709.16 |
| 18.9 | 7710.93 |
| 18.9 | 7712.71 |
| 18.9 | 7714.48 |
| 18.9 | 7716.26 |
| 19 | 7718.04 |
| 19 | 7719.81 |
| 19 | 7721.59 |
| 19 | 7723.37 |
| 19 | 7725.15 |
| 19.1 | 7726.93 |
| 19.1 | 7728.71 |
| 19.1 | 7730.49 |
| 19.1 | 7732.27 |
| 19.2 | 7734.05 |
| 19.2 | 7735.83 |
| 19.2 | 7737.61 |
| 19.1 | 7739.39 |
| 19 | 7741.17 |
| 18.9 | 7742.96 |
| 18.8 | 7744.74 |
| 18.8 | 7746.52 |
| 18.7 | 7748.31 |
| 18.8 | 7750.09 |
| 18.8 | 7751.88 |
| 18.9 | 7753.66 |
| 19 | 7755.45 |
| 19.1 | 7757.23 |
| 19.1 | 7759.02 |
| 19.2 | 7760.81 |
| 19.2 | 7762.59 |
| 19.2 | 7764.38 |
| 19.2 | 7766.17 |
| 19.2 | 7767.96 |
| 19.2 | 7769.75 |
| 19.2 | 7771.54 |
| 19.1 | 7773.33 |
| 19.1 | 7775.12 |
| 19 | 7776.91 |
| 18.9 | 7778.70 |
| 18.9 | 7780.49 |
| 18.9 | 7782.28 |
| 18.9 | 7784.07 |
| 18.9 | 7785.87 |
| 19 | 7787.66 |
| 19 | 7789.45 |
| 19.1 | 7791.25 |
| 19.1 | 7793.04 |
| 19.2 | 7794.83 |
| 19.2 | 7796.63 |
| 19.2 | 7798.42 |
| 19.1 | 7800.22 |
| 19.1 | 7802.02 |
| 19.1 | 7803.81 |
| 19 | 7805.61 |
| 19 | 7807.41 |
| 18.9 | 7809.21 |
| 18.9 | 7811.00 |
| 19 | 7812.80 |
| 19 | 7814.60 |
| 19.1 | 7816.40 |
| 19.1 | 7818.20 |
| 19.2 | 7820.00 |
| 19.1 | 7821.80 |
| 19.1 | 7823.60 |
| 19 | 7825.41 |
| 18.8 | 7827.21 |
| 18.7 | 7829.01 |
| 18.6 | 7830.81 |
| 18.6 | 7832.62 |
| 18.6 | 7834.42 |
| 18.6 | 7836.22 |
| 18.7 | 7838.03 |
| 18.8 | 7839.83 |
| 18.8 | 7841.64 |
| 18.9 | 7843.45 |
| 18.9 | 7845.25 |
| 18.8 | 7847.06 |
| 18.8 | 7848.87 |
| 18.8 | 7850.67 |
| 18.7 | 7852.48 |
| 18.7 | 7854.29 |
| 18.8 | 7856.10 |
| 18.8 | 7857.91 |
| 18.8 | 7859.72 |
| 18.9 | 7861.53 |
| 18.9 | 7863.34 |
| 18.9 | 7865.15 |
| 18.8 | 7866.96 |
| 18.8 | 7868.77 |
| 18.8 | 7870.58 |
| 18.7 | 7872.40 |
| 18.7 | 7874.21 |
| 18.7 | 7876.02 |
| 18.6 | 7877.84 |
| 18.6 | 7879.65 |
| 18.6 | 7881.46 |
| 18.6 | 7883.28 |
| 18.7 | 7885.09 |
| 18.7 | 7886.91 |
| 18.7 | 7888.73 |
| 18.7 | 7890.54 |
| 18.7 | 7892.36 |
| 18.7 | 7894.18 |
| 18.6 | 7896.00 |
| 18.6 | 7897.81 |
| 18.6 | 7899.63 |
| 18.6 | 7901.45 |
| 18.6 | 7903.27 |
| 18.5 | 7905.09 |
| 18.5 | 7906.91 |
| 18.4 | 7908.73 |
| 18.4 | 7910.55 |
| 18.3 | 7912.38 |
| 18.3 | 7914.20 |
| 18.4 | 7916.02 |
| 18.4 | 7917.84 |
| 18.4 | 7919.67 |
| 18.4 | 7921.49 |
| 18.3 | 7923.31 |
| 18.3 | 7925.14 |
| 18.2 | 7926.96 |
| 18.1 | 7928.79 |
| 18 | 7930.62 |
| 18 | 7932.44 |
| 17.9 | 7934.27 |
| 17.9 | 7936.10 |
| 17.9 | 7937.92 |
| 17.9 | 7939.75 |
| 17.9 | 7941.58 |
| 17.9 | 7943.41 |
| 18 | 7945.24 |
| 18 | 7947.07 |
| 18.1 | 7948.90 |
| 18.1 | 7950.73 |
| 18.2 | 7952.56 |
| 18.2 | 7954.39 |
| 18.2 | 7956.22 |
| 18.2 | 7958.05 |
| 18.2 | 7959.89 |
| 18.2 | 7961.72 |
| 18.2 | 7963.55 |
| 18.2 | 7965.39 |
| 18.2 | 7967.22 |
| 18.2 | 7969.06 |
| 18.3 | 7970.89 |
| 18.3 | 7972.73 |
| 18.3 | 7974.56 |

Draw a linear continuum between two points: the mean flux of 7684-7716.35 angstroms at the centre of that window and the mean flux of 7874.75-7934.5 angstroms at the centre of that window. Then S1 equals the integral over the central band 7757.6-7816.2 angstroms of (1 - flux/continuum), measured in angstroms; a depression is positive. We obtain -0.7 angstroms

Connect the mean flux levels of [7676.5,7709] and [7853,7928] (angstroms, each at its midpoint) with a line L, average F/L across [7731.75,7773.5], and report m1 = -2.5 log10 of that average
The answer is 0.00 mag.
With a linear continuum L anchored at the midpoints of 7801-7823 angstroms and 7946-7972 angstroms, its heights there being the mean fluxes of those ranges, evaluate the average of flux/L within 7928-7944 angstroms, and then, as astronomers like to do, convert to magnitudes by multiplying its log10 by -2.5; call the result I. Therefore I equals 0.02 mag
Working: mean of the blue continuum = 19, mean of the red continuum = 18.2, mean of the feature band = 17.9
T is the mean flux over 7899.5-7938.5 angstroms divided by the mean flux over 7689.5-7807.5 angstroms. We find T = 1.0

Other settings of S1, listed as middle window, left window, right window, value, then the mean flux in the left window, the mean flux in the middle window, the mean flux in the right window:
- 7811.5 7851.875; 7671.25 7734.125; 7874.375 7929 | -0.2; 19.2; 18.9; 18.5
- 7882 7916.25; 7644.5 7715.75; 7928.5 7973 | -0.5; 19.2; 18.6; 18.1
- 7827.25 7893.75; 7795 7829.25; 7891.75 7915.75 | 0.1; 19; 18.7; 18.5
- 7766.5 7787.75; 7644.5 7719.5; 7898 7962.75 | -0.2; 19.2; 19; 18.2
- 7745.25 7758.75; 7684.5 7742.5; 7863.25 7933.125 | 0.1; 19.1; 18.9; 18.5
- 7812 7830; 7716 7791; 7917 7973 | -0.3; 19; 19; 18.1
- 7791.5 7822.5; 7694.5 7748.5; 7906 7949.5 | -0.7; 19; 19.1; 18.2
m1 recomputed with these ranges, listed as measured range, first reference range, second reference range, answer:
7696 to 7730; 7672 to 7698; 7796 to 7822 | 0.02 mag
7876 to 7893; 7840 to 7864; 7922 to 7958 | -0.01 mag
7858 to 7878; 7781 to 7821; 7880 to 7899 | 0.00 mag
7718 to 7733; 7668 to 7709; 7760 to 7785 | 0.01 mag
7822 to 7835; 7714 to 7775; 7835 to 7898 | 0.00 mag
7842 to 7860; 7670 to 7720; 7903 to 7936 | -0.01 mag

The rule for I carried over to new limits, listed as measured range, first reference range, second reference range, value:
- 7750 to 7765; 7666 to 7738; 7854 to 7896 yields 0.000 mag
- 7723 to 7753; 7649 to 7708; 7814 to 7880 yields 0.007 mag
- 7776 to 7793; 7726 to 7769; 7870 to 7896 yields -0.002 mag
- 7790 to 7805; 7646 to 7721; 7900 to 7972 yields -0.021 mag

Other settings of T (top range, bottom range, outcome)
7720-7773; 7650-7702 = 0.99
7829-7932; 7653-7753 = 0.97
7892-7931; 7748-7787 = 0.97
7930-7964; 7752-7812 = 0.95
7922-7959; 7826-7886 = 0.96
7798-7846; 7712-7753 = 1.00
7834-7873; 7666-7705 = 0.97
